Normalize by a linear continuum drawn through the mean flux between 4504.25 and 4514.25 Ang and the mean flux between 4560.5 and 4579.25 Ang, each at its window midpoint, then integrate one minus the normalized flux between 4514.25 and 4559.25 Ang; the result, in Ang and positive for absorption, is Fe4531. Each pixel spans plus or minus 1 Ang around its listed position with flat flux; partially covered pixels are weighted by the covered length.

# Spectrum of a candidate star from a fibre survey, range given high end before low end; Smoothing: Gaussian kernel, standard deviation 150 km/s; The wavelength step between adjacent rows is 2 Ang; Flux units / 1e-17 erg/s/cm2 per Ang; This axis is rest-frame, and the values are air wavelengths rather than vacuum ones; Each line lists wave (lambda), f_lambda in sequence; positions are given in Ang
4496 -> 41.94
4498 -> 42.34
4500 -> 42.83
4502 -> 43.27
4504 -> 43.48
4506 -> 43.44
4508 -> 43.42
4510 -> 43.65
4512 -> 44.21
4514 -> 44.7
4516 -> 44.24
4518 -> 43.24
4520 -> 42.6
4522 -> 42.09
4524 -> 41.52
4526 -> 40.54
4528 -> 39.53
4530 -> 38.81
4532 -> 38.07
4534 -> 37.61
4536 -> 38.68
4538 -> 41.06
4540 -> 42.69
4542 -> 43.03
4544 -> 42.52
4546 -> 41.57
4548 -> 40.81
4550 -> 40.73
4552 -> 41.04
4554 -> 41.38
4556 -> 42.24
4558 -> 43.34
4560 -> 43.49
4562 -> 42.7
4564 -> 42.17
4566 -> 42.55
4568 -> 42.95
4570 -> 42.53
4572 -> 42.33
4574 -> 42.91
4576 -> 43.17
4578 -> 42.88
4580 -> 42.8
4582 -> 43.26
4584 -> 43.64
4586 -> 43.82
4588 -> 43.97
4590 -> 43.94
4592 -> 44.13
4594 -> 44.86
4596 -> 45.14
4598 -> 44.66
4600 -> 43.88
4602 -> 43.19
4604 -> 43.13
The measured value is 2.1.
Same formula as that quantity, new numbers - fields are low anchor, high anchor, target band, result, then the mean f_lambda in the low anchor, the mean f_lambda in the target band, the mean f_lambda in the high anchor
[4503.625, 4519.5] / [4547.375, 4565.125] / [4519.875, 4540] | 1.4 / 43.8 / 40.1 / 42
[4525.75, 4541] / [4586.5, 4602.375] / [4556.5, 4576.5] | -0.3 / 39.6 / 42.8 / 44.2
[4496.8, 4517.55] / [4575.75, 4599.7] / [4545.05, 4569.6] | 0.9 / 43.5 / 42.1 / 43.9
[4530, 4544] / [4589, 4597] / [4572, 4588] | 0.1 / 40.3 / 43.2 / 44.5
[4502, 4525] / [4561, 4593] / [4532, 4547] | 0.8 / 43.3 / 40.8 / 43.1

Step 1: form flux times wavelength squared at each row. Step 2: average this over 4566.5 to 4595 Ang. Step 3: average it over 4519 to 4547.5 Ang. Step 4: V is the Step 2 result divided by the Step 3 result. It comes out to 1.1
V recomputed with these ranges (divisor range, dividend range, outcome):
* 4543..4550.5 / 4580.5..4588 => 1.07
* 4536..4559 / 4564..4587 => 1.04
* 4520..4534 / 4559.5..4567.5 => 1.08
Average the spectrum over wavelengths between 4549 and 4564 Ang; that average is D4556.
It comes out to 42.1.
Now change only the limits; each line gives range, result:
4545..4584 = 42.4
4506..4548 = 41.7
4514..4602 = 42.3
